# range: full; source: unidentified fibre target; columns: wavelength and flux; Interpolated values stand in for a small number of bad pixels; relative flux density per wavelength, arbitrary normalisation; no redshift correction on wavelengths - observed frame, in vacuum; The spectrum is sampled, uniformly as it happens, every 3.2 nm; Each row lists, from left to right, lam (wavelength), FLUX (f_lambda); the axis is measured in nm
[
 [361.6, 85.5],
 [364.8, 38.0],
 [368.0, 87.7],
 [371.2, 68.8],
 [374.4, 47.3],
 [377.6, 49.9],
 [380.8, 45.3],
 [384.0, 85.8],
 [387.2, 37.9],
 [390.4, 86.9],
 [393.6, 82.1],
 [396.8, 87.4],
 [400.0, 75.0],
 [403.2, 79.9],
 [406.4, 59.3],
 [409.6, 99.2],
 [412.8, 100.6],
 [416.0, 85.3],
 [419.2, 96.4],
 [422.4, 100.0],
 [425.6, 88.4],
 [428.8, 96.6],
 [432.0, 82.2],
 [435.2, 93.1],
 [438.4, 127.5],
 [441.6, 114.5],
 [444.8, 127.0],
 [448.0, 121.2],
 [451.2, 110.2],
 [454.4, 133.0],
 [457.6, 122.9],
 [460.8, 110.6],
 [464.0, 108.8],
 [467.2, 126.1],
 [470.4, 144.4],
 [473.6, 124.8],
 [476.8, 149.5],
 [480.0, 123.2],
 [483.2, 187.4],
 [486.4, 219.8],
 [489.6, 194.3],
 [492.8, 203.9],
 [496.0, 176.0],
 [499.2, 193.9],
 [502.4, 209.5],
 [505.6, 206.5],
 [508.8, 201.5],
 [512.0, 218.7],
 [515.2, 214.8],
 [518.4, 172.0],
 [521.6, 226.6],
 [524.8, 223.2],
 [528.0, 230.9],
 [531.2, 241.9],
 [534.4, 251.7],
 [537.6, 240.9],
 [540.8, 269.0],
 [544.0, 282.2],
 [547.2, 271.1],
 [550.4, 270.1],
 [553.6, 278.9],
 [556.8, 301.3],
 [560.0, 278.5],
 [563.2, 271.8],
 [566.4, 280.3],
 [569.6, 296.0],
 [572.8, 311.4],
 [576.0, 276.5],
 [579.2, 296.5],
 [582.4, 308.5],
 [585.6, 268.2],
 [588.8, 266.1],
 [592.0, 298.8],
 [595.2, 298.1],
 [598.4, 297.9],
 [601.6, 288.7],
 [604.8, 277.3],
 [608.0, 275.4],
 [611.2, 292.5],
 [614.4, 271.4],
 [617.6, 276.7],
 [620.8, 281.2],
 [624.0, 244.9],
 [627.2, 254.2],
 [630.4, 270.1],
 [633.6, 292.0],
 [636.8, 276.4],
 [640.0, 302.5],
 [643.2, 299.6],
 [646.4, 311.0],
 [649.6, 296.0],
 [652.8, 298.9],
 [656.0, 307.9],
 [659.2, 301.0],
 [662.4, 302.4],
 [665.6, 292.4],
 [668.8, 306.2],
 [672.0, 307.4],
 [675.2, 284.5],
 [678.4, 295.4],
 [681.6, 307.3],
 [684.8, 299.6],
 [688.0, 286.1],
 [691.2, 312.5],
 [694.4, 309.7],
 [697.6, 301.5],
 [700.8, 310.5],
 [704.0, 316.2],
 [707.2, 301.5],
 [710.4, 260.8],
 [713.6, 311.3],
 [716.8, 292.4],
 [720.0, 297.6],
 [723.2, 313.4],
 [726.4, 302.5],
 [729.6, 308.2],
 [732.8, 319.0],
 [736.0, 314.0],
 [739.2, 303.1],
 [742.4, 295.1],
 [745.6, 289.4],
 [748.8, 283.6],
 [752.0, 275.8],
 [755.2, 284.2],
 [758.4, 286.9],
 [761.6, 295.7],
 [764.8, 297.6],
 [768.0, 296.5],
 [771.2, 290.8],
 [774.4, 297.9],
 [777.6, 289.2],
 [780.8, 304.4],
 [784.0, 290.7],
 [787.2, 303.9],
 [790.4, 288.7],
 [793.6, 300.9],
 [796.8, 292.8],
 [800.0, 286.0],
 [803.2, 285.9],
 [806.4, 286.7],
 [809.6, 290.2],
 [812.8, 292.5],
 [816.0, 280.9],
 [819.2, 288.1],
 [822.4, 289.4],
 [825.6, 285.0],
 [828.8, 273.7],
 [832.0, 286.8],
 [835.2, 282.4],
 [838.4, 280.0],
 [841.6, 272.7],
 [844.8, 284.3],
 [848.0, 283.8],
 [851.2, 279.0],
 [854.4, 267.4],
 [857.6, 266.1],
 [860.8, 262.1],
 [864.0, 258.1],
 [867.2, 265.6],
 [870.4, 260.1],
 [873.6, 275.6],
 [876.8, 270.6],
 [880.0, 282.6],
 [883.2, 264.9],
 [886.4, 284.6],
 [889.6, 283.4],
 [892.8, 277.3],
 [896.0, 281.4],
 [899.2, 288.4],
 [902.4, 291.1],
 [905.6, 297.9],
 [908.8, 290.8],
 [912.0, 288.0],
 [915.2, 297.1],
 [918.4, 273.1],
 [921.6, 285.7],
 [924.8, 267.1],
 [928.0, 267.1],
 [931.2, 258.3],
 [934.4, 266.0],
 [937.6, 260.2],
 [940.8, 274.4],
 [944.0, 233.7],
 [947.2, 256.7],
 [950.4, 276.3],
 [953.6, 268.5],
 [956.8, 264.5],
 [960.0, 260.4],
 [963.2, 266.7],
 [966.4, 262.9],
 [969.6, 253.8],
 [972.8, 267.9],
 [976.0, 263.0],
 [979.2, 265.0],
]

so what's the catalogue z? 0.206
